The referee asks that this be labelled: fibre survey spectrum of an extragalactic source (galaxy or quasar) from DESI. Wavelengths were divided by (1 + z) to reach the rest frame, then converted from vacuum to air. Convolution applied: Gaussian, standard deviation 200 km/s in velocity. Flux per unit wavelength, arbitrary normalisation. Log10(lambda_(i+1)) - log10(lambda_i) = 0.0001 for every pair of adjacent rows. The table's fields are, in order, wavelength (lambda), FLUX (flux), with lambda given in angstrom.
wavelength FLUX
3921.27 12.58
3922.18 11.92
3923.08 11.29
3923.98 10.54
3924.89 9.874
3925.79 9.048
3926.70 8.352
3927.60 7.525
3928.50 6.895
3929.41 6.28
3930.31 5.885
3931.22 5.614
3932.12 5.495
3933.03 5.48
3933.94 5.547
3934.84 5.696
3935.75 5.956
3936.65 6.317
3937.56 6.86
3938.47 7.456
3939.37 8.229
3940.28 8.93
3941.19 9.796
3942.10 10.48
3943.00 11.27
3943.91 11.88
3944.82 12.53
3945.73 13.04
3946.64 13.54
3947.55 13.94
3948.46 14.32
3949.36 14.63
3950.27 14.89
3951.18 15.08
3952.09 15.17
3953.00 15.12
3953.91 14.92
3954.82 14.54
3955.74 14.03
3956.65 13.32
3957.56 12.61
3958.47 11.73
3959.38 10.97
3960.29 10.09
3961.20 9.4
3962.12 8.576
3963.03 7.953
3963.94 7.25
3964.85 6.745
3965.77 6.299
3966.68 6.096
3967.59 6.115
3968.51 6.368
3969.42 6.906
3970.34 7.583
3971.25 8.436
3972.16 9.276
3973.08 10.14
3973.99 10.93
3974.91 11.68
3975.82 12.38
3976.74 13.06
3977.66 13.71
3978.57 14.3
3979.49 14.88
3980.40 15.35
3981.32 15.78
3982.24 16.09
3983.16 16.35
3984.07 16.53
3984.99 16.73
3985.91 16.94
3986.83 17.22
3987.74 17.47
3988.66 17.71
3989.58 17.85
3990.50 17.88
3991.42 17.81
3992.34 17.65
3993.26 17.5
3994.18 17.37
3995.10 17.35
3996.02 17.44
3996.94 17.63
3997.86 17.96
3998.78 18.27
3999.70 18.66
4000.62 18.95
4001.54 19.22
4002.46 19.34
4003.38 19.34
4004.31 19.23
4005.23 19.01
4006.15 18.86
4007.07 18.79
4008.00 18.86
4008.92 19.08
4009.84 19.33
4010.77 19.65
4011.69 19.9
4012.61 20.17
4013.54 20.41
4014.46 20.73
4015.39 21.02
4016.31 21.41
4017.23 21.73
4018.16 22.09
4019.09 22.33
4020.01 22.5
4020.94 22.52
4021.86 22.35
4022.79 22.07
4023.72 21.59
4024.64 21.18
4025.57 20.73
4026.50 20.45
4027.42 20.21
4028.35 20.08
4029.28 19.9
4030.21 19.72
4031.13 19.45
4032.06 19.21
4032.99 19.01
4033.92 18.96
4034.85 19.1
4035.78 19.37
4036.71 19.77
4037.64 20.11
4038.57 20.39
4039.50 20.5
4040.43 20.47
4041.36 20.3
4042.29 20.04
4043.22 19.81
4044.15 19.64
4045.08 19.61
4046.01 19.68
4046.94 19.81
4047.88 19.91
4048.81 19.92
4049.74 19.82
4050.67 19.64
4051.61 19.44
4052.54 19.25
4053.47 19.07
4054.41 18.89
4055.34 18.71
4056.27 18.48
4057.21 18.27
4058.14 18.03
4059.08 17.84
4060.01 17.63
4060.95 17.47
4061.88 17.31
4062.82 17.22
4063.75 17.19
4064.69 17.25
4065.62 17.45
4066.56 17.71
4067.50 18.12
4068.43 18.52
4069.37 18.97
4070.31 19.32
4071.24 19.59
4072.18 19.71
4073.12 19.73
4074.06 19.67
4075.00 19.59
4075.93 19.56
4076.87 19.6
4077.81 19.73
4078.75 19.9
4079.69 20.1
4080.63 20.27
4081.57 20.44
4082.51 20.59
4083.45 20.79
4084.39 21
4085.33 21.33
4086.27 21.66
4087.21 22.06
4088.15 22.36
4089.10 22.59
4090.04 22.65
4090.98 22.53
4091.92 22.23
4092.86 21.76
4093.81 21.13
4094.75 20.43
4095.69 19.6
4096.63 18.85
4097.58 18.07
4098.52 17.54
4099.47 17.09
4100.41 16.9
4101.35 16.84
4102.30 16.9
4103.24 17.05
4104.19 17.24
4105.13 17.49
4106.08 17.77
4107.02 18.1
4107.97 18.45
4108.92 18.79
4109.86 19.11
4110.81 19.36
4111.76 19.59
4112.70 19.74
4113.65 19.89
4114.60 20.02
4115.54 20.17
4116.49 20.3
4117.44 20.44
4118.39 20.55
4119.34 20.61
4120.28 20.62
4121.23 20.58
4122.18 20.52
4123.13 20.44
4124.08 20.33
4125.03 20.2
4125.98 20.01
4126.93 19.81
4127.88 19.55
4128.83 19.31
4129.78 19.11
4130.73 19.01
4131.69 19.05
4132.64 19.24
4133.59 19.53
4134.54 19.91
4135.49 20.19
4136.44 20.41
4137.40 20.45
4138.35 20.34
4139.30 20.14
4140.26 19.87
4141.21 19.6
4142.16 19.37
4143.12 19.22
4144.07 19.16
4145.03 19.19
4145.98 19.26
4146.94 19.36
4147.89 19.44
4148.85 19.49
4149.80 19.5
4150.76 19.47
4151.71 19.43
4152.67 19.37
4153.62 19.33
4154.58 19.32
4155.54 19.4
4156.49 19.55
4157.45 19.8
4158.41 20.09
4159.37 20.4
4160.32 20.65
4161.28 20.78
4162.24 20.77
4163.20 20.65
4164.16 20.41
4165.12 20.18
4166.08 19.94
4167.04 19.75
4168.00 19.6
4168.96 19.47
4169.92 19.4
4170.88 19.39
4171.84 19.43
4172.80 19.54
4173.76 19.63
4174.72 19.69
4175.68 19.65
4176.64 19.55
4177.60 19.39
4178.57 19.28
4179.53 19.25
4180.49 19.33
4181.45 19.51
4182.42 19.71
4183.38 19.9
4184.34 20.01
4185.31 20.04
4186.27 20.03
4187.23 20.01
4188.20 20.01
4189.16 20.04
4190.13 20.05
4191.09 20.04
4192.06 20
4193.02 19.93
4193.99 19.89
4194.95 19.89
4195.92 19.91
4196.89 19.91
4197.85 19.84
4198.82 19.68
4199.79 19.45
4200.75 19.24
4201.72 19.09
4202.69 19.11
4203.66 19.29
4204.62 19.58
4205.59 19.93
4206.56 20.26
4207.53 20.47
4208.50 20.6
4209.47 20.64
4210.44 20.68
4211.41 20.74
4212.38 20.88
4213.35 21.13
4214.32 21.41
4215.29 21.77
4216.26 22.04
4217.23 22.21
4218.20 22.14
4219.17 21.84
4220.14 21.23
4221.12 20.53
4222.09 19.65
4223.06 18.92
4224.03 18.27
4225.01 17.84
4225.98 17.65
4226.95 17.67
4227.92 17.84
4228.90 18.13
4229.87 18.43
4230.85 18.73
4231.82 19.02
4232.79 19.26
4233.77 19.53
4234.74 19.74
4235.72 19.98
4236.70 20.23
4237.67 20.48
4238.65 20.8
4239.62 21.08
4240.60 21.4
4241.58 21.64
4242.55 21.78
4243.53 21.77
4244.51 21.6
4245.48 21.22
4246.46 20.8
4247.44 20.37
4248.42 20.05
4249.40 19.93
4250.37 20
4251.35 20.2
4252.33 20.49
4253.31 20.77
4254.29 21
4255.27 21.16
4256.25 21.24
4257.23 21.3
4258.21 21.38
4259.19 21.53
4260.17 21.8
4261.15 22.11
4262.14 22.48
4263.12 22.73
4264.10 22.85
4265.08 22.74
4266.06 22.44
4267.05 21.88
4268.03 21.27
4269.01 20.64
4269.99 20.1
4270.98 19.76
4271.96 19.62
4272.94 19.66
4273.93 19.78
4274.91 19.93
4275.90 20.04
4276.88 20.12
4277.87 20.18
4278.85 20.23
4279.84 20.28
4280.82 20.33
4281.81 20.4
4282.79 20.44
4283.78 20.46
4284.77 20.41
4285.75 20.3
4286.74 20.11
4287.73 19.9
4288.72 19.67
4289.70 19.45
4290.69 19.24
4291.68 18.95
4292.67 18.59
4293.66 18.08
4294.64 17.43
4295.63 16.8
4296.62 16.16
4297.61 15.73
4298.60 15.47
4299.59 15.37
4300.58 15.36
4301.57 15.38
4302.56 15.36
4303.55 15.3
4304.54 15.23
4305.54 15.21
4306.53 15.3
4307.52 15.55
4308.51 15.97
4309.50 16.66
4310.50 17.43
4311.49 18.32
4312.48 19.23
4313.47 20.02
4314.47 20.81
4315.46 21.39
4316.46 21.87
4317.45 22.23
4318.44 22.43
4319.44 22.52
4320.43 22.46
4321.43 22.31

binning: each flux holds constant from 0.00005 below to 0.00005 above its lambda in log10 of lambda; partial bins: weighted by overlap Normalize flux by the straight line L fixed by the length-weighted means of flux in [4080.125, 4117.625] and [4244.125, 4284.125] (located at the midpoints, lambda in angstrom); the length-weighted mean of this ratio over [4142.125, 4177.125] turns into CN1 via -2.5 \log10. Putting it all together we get 0.02 mag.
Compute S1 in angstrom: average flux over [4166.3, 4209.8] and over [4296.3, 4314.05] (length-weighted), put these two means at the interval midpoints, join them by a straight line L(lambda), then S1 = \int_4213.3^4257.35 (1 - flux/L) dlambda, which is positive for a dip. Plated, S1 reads -4.69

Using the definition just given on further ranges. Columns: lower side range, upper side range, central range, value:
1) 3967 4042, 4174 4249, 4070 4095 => -2.9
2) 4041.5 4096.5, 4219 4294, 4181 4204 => 0.4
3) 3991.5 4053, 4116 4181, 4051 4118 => 1.7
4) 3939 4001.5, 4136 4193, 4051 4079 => -3.7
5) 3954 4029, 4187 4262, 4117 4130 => -1.2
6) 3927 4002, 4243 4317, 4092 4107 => -3.0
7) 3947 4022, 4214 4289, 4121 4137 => -1.4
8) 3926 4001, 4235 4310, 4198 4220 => -3.0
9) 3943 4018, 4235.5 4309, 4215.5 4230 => -0.6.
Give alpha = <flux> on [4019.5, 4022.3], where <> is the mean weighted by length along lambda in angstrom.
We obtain 22.5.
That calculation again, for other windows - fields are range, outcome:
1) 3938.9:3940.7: 8.58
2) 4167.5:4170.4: 19.5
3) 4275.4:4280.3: 20.1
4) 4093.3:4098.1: 19.6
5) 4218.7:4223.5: 20.4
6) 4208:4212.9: 20.7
